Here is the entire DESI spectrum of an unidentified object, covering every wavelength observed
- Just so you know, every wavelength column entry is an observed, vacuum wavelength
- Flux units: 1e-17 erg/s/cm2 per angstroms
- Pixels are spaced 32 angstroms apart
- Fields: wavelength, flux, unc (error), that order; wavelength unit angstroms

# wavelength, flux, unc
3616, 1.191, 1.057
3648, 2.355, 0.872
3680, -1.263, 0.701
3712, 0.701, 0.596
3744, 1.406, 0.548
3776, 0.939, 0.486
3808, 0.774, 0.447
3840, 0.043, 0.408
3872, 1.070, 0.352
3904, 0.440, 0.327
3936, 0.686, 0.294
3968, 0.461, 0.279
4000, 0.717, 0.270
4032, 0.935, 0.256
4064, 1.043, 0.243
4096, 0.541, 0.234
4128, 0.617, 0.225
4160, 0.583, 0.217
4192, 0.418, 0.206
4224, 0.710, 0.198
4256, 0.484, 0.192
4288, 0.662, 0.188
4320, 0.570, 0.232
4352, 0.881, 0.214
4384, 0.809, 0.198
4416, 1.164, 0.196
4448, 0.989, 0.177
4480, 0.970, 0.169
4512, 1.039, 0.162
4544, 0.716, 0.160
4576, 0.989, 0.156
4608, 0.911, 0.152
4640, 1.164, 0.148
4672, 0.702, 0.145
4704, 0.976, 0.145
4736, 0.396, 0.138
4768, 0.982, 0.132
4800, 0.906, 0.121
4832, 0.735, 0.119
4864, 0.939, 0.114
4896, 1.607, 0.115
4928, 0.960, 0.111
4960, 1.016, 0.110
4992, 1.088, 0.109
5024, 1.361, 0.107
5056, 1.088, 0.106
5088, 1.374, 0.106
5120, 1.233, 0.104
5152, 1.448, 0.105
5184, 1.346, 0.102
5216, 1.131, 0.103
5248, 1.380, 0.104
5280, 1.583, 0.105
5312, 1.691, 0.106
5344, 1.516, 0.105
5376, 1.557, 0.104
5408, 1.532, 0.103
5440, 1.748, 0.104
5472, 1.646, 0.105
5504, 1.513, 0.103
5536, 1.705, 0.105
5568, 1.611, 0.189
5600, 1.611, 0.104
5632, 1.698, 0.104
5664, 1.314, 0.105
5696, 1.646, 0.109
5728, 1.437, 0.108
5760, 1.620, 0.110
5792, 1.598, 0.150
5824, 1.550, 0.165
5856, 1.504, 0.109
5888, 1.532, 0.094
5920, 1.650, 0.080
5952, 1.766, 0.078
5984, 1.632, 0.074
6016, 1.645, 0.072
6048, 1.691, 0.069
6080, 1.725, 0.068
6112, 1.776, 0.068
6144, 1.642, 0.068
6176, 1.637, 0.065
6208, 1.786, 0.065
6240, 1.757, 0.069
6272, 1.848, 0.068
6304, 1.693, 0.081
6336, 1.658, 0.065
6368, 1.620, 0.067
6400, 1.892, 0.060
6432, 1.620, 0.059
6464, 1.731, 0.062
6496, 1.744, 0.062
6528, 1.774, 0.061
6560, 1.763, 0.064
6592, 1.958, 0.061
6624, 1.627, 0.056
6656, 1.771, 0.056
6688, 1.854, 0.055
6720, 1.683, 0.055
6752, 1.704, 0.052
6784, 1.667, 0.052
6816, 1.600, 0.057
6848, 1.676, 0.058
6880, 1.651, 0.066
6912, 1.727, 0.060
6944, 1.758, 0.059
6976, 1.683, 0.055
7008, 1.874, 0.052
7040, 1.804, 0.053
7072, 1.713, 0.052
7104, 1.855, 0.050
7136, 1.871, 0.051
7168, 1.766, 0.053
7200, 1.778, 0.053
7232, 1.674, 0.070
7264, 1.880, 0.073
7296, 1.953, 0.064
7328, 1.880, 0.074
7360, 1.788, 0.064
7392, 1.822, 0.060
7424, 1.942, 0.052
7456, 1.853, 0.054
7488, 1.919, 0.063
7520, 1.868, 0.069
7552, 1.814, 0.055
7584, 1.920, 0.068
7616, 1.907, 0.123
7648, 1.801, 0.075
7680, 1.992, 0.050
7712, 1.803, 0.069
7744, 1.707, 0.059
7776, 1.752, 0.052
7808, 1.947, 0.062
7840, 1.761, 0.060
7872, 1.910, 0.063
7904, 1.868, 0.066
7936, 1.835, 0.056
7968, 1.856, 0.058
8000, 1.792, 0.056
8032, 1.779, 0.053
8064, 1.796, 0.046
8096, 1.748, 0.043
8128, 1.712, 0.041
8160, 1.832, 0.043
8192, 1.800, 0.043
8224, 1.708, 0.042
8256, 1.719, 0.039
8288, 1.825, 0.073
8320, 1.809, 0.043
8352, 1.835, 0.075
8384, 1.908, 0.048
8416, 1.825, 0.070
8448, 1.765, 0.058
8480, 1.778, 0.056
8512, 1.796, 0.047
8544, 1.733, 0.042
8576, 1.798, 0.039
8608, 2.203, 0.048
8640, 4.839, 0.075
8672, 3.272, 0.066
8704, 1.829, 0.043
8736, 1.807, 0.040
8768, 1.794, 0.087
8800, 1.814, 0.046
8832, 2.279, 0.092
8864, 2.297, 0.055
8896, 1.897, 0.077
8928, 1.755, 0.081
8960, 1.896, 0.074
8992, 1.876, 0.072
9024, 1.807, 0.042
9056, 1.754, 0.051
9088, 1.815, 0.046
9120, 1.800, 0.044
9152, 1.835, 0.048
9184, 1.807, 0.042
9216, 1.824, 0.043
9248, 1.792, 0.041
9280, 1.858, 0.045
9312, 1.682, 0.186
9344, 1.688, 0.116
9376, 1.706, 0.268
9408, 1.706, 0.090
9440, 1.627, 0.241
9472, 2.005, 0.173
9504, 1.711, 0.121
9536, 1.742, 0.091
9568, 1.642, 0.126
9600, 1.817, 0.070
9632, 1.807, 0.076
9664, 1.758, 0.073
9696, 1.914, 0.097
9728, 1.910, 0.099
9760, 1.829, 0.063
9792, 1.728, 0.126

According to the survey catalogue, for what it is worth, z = 0.32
